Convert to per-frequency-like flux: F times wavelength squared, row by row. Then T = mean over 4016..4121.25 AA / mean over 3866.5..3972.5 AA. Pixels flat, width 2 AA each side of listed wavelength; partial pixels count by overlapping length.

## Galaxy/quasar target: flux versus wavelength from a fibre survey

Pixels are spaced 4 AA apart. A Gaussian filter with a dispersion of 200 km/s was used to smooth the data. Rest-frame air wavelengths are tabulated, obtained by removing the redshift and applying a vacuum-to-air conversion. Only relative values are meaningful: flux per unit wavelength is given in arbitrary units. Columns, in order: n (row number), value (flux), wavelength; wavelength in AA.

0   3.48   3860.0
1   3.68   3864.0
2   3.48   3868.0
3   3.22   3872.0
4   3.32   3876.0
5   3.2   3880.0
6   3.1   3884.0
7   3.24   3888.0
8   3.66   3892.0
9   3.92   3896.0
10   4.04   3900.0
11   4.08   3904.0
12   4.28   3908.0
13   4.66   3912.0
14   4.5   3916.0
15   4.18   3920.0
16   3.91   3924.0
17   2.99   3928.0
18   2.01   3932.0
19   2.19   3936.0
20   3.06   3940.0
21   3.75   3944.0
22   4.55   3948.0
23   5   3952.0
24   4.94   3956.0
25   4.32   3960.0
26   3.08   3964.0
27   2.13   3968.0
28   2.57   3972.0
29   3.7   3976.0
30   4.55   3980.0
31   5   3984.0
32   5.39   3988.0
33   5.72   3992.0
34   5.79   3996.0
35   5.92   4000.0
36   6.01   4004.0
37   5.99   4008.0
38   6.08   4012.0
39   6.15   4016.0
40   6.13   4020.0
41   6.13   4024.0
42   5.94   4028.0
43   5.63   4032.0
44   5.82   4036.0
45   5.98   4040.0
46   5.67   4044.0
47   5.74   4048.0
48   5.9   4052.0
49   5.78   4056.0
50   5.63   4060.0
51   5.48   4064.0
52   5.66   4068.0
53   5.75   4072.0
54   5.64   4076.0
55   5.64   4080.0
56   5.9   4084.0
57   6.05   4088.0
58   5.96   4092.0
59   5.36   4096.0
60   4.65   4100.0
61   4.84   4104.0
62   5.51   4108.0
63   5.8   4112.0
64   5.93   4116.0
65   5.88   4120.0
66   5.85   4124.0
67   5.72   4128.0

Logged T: 1.70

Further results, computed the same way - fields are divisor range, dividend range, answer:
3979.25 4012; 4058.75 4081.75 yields 1.04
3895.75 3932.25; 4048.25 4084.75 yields 1.56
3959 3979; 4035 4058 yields 1.91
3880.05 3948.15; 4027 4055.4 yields 1.71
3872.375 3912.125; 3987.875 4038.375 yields 1.71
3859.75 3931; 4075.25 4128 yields 1.68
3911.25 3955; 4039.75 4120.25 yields 1.64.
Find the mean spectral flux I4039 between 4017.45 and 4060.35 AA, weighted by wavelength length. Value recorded 5.86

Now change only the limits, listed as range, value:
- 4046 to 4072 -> 5.7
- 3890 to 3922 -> 4.17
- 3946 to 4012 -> 4.71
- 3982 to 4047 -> 5.83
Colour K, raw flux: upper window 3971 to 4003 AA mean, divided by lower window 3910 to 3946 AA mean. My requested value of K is 1.4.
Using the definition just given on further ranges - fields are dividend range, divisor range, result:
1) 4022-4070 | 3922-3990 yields 1.56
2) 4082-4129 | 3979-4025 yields 0.98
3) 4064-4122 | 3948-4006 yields 1.22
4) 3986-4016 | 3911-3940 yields 1.71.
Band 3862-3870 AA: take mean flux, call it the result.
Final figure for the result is 3.58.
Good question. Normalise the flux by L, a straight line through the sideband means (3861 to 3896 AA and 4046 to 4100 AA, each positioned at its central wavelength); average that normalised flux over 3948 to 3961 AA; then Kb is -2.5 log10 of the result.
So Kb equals -0.11 mag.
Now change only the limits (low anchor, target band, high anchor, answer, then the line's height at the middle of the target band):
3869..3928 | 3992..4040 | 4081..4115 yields -0.23 mag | 4.81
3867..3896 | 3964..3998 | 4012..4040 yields 0.21 mag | 5.16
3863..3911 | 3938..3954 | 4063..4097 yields 0.05 mag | 4.27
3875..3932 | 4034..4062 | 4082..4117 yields -0.14 mag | 5.07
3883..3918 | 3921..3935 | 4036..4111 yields 0.37 mag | 4.23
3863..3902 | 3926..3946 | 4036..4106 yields 0.41 mag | 4.09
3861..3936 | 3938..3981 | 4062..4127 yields 0.12 mag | 4.23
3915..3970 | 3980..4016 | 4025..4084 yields -0.22 mag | 4.66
